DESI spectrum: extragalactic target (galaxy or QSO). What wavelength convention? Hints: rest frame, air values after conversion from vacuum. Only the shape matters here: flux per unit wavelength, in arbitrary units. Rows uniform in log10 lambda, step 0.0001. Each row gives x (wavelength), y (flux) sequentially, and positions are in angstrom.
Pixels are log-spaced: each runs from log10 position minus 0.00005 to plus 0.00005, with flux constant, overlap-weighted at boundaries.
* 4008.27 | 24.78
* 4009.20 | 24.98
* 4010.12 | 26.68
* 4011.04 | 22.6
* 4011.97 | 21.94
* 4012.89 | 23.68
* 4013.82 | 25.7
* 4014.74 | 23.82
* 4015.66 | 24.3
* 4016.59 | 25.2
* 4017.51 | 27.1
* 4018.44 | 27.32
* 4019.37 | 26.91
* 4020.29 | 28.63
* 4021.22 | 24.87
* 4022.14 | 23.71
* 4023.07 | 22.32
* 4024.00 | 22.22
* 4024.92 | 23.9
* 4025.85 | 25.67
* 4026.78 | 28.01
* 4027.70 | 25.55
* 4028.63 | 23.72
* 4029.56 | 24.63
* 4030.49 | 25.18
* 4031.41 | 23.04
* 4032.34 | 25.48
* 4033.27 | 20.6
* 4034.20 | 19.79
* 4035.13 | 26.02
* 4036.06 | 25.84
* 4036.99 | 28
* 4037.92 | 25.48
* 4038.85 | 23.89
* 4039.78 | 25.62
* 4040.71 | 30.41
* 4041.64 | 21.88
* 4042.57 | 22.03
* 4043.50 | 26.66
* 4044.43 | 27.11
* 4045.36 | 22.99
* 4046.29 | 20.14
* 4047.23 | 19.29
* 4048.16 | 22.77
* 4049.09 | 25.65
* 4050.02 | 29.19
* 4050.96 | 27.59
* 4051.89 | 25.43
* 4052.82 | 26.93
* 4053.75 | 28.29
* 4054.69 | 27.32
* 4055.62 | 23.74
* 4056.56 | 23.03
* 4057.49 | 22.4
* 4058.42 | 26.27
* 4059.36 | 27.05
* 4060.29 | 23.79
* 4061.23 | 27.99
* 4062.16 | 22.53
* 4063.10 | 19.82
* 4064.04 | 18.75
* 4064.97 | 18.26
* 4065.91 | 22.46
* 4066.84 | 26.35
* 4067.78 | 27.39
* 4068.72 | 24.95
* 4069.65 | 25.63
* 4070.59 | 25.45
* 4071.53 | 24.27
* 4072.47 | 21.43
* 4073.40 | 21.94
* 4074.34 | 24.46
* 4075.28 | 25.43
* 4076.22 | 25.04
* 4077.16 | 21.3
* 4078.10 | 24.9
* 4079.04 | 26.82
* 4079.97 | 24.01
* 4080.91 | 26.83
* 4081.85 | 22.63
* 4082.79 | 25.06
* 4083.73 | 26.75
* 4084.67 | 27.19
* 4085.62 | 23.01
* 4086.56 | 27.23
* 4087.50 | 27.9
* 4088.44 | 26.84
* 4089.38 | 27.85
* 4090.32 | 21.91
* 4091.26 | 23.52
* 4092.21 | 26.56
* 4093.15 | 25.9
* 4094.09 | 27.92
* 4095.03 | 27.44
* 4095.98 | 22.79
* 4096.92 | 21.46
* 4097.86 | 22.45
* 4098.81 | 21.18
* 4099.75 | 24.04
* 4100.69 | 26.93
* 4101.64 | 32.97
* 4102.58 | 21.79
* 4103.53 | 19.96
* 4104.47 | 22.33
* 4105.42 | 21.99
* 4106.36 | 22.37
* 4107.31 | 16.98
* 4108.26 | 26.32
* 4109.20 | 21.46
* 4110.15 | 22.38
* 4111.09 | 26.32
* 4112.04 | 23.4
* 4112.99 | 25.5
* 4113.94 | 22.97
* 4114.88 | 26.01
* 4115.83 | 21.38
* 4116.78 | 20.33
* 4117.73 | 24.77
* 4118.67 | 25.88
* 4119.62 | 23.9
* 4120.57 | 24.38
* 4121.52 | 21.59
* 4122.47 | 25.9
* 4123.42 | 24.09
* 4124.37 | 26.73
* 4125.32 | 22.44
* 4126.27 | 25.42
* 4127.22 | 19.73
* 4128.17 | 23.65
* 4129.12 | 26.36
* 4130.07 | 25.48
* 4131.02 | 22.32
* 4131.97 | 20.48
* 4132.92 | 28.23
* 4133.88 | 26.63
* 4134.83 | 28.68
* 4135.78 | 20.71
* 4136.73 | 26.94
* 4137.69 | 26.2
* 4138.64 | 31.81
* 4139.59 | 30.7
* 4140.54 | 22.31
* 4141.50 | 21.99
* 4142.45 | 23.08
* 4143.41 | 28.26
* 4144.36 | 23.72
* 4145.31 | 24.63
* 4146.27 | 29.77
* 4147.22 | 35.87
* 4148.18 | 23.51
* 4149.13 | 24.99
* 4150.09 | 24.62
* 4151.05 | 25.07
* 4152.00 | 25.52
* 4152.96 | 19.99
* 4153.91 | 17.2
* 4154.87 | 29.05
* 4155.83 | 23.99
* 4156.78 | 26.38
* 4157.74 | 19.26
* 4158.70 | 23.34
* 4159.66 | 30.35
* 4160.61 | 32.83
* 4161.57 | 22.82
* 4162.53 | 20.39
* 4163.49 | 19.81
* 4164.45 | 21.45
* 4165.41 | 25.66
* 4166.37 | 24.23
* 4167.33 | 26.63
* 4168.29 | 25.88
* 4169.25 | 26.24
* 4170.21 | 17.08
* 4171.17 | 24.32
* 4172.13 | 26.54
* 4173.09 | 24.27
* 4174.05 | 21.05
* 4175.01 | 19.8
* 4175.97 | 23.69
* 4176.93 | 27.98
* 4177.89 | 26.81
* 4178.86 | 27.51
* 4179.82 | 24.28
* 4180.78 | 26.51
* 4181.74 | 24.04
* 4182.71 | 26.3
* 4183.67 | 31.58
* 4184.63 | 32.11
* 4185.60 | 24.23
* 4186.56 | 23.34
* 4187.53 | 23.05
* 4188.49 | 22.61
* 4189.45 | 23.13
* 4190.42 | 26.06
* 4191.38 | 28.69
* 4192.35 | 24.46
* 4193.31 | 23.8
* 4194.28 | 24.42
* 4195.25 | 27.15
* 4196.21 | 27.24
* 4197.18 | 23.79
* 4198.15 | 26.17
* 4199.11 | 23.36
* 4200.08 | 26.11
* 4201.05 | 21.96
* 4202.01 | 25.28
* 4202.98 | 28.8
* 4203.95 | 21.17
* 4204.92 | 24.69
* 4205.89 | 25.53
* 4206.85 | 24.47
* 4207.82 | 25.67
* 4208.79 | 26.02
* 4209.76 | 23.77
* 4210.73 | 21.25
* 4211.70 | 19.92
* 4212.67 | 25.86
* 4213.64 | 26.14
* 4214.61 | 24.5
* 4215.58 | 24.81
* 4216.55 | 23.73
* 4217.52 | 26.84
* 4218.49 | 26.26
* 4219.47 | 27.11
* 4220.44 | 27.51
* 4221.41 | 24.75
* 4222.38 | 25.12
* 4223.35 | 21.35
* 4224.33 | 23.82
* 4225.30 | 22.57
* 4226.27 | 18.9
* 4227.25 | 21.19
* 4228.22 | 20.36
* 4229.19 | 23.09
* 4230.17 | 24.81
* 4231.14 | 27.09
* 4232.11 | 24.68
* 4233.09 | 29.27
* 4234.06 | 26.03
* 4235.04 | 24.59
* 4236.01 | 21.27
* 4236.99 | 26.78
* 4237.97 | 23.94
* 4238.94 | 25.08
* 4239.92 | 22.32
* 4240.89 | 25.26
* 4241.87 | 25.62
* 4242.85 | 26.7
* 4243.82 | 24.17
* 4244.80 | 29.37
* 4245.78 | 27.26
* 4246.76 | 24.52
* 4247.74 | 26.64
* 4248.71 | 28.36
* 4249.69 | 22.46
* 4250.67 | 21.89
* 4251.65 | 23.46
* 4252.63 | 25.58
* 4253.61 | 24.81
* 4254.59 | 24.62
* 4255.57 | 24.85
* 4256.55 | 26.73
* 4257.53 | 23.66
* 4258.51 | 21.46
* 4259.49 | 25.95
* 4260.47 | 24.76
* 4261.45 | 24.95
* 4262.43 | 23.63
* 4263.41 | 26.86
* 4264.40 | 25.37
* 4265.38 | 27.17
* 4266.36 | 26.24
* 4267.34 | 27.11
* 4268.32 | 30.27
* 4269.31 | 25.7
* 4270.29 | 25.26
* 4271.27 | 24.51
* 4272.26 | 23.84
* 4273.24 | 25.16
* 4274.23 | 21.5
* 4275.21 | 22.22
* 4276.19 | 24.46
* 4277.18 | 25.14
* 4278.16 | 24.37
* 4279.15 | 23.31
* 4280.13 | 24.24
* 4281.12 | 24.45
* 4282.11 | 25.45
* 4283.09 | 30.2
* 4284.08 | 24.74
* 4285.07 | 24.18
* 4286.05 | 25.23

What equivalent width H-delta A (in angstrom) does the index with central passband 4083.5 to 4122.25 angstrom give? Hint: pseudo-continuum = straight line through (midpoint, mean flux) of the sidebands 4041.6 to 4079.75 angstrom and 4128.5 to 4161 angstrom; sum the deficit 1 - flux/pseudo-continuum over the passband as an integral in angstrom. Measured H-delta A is 1.1 angstrom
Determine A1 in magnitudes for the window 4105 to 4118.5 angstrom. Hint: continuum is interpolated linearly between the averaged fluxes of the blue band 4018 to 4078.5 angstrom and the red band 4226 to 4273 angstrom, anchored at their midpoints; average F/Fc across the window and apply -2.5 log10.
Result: 0.07 mag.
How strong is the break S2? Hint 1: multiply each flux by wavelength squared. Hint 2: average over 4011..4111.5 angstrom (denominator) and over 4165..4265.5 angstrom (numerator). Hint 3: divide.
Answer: 1.1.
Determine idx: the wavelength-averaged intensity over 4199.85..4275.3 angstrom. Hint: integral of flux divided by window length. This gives 24.8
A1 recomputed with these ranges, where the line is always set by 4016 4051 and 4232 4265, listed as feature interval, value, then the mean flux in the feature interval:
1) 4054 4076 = 0.04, 24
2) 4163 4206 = 0.01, 24.9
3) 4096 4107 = 0.07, 23.3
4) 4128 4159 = -0.01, 25.2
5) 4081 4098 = -0.02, 25.3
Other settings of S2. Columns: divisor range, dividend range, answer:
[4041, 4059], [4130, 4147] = 1.09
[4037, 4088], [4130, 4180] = 1.06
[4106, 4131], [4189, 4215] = 1.09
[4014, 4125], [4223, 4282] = 1.10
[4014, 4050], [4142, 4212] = 1.08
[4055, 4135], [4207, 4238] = 1.07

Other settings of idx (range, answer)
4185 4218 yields 24.7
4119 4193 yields 24.9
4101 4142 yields 24.2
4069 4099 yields 24.8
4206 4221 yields 24.9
